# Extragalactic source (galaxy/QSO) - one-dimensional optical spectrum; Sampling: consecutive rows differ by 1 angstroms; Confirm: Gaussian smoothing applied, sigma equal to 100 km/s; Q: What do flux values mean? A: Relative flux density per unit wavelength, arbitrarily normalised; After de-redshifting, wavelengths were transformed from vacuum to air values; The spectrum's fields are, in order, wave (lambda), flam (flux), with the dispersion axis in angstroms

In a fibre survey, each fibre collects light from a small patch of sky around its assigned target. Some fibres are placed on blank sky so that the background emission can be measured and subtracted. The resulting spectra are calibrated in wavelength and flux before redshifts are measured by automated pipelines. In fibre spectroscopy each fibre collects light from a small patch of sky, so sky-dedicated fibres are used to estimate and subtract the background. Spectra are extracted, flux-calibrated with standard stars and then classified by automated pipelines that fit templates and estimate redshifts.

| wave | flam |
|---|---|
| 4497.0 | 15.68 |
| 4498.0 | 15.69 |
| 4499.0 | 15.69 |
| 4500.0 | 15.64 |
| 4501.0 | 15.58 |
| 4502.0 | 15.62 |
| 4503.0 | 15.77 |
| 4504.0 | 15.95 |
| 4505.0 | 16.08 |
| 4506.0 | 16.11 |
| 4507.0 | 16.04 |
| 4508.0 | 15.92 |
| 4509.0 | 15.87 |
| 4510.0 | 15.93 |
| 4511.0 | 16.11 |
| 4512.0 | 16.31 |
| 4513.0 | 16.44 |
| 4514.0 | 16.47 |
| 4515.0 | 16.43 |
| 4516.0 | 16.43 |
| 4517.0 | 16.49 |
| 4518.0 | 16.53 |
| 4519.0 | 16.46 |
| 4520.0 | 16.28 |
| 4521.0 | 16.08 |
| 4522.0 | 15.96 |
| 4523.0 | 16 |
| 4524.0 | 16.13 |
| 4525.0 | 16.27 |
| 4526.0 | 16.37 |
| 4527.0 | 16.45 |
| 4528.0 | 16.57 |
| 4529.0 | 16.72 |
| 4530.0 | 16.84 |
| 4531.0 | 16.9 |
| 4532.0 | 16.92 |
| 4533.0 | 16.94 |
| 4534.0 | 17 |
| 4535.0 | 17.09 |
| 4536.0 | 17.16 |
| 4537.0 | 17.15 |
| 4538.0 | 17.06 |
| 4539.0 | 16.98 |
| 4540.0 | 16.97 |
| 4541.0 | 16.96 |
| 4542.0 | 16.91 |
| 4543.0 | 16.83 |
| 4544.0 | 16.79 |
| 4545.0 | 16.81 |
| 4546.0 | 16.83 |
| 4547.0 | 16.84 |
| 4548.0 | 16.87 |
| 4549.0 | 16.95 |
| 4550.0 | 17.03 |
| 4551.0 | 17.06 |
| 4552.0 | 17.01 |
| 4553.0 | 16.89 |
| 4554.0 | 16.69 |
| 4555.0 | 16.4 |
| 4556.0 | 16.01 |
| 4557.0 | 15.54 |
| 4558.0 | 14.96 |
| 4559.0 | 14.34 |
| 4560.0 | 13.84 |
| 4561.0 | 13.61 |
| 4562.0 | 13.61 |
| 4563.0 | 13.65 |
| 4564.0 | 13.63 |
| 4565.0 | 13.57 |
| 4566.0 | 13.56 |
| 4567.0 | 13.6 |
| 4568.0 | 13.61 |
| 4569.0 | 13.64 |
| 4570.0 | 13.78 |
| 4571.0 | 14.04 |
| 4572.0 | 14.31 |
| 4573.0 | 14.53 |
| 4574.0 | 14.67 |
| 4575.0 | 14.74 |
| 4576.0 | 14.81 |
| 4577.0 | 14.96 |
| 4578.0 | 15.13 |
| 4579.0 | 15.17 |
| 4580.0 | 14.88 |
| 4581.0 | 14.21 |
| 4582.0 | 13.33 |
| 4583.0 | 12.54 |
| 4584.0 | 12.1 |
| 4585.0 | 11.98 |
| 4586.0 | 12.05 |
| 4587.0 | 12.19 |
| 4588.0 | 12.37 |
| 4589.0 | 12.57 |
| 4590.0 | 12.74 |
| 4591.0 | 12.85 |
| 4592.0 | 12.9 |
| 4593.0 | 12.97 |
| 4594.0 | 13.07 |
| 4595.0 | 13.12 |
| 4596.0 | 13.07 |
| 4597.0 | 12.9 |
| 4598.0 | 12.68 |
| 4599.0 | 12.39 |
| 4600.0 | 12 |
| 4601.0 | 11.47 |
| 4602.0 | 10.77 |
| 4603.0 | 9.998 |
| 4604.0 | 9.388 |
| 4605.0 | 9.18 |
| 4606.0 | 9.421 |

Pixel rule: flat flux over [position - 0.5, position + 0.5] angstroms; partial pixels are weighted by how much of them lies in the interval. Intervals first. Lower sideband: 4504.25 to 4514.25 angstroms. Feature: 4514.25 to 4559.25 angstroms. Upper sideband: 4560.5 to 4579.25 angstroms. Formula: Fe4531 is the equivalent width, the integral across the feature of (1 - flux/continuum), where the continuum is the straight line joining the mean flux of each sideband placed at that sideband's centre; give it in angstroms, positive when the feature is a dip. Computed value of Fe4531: -4.1 angstroms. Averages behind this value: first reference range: 16.1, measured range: 16.6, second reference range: 14.1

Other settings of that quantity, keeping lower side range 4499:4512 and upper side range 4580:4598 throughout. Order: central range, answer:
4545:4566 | -2.2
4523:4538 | -1.8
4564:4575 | -0.3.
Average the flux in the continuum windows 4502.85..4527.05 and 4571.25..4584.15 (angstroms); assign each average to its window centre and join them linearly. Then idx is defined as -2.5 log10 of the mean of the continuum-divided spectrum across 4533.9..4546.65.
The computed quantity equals -0.10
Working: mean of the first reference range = 16.2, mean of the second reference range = 14.3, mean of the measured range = 17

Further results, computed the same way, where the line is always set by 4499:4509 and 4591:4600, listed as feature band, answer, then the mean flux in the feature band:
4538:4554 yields -0.17 mag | 16.9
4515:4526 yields -0.07 mag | 16.3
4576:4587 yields -0.03 mag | 13.6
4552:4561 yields -0.10 mag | 15.6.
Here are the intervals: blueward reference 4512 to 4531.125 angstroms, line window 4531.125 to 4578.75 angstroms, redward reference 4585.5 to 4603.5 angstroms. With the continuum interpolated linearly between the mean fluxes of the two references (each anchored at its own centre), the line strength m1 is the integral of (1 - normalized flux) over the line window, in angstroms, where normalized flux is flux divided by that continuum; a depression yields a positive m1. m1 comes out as -3.5 angstroms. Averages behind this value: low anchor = 16.4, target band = 15.6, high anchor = 12.3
